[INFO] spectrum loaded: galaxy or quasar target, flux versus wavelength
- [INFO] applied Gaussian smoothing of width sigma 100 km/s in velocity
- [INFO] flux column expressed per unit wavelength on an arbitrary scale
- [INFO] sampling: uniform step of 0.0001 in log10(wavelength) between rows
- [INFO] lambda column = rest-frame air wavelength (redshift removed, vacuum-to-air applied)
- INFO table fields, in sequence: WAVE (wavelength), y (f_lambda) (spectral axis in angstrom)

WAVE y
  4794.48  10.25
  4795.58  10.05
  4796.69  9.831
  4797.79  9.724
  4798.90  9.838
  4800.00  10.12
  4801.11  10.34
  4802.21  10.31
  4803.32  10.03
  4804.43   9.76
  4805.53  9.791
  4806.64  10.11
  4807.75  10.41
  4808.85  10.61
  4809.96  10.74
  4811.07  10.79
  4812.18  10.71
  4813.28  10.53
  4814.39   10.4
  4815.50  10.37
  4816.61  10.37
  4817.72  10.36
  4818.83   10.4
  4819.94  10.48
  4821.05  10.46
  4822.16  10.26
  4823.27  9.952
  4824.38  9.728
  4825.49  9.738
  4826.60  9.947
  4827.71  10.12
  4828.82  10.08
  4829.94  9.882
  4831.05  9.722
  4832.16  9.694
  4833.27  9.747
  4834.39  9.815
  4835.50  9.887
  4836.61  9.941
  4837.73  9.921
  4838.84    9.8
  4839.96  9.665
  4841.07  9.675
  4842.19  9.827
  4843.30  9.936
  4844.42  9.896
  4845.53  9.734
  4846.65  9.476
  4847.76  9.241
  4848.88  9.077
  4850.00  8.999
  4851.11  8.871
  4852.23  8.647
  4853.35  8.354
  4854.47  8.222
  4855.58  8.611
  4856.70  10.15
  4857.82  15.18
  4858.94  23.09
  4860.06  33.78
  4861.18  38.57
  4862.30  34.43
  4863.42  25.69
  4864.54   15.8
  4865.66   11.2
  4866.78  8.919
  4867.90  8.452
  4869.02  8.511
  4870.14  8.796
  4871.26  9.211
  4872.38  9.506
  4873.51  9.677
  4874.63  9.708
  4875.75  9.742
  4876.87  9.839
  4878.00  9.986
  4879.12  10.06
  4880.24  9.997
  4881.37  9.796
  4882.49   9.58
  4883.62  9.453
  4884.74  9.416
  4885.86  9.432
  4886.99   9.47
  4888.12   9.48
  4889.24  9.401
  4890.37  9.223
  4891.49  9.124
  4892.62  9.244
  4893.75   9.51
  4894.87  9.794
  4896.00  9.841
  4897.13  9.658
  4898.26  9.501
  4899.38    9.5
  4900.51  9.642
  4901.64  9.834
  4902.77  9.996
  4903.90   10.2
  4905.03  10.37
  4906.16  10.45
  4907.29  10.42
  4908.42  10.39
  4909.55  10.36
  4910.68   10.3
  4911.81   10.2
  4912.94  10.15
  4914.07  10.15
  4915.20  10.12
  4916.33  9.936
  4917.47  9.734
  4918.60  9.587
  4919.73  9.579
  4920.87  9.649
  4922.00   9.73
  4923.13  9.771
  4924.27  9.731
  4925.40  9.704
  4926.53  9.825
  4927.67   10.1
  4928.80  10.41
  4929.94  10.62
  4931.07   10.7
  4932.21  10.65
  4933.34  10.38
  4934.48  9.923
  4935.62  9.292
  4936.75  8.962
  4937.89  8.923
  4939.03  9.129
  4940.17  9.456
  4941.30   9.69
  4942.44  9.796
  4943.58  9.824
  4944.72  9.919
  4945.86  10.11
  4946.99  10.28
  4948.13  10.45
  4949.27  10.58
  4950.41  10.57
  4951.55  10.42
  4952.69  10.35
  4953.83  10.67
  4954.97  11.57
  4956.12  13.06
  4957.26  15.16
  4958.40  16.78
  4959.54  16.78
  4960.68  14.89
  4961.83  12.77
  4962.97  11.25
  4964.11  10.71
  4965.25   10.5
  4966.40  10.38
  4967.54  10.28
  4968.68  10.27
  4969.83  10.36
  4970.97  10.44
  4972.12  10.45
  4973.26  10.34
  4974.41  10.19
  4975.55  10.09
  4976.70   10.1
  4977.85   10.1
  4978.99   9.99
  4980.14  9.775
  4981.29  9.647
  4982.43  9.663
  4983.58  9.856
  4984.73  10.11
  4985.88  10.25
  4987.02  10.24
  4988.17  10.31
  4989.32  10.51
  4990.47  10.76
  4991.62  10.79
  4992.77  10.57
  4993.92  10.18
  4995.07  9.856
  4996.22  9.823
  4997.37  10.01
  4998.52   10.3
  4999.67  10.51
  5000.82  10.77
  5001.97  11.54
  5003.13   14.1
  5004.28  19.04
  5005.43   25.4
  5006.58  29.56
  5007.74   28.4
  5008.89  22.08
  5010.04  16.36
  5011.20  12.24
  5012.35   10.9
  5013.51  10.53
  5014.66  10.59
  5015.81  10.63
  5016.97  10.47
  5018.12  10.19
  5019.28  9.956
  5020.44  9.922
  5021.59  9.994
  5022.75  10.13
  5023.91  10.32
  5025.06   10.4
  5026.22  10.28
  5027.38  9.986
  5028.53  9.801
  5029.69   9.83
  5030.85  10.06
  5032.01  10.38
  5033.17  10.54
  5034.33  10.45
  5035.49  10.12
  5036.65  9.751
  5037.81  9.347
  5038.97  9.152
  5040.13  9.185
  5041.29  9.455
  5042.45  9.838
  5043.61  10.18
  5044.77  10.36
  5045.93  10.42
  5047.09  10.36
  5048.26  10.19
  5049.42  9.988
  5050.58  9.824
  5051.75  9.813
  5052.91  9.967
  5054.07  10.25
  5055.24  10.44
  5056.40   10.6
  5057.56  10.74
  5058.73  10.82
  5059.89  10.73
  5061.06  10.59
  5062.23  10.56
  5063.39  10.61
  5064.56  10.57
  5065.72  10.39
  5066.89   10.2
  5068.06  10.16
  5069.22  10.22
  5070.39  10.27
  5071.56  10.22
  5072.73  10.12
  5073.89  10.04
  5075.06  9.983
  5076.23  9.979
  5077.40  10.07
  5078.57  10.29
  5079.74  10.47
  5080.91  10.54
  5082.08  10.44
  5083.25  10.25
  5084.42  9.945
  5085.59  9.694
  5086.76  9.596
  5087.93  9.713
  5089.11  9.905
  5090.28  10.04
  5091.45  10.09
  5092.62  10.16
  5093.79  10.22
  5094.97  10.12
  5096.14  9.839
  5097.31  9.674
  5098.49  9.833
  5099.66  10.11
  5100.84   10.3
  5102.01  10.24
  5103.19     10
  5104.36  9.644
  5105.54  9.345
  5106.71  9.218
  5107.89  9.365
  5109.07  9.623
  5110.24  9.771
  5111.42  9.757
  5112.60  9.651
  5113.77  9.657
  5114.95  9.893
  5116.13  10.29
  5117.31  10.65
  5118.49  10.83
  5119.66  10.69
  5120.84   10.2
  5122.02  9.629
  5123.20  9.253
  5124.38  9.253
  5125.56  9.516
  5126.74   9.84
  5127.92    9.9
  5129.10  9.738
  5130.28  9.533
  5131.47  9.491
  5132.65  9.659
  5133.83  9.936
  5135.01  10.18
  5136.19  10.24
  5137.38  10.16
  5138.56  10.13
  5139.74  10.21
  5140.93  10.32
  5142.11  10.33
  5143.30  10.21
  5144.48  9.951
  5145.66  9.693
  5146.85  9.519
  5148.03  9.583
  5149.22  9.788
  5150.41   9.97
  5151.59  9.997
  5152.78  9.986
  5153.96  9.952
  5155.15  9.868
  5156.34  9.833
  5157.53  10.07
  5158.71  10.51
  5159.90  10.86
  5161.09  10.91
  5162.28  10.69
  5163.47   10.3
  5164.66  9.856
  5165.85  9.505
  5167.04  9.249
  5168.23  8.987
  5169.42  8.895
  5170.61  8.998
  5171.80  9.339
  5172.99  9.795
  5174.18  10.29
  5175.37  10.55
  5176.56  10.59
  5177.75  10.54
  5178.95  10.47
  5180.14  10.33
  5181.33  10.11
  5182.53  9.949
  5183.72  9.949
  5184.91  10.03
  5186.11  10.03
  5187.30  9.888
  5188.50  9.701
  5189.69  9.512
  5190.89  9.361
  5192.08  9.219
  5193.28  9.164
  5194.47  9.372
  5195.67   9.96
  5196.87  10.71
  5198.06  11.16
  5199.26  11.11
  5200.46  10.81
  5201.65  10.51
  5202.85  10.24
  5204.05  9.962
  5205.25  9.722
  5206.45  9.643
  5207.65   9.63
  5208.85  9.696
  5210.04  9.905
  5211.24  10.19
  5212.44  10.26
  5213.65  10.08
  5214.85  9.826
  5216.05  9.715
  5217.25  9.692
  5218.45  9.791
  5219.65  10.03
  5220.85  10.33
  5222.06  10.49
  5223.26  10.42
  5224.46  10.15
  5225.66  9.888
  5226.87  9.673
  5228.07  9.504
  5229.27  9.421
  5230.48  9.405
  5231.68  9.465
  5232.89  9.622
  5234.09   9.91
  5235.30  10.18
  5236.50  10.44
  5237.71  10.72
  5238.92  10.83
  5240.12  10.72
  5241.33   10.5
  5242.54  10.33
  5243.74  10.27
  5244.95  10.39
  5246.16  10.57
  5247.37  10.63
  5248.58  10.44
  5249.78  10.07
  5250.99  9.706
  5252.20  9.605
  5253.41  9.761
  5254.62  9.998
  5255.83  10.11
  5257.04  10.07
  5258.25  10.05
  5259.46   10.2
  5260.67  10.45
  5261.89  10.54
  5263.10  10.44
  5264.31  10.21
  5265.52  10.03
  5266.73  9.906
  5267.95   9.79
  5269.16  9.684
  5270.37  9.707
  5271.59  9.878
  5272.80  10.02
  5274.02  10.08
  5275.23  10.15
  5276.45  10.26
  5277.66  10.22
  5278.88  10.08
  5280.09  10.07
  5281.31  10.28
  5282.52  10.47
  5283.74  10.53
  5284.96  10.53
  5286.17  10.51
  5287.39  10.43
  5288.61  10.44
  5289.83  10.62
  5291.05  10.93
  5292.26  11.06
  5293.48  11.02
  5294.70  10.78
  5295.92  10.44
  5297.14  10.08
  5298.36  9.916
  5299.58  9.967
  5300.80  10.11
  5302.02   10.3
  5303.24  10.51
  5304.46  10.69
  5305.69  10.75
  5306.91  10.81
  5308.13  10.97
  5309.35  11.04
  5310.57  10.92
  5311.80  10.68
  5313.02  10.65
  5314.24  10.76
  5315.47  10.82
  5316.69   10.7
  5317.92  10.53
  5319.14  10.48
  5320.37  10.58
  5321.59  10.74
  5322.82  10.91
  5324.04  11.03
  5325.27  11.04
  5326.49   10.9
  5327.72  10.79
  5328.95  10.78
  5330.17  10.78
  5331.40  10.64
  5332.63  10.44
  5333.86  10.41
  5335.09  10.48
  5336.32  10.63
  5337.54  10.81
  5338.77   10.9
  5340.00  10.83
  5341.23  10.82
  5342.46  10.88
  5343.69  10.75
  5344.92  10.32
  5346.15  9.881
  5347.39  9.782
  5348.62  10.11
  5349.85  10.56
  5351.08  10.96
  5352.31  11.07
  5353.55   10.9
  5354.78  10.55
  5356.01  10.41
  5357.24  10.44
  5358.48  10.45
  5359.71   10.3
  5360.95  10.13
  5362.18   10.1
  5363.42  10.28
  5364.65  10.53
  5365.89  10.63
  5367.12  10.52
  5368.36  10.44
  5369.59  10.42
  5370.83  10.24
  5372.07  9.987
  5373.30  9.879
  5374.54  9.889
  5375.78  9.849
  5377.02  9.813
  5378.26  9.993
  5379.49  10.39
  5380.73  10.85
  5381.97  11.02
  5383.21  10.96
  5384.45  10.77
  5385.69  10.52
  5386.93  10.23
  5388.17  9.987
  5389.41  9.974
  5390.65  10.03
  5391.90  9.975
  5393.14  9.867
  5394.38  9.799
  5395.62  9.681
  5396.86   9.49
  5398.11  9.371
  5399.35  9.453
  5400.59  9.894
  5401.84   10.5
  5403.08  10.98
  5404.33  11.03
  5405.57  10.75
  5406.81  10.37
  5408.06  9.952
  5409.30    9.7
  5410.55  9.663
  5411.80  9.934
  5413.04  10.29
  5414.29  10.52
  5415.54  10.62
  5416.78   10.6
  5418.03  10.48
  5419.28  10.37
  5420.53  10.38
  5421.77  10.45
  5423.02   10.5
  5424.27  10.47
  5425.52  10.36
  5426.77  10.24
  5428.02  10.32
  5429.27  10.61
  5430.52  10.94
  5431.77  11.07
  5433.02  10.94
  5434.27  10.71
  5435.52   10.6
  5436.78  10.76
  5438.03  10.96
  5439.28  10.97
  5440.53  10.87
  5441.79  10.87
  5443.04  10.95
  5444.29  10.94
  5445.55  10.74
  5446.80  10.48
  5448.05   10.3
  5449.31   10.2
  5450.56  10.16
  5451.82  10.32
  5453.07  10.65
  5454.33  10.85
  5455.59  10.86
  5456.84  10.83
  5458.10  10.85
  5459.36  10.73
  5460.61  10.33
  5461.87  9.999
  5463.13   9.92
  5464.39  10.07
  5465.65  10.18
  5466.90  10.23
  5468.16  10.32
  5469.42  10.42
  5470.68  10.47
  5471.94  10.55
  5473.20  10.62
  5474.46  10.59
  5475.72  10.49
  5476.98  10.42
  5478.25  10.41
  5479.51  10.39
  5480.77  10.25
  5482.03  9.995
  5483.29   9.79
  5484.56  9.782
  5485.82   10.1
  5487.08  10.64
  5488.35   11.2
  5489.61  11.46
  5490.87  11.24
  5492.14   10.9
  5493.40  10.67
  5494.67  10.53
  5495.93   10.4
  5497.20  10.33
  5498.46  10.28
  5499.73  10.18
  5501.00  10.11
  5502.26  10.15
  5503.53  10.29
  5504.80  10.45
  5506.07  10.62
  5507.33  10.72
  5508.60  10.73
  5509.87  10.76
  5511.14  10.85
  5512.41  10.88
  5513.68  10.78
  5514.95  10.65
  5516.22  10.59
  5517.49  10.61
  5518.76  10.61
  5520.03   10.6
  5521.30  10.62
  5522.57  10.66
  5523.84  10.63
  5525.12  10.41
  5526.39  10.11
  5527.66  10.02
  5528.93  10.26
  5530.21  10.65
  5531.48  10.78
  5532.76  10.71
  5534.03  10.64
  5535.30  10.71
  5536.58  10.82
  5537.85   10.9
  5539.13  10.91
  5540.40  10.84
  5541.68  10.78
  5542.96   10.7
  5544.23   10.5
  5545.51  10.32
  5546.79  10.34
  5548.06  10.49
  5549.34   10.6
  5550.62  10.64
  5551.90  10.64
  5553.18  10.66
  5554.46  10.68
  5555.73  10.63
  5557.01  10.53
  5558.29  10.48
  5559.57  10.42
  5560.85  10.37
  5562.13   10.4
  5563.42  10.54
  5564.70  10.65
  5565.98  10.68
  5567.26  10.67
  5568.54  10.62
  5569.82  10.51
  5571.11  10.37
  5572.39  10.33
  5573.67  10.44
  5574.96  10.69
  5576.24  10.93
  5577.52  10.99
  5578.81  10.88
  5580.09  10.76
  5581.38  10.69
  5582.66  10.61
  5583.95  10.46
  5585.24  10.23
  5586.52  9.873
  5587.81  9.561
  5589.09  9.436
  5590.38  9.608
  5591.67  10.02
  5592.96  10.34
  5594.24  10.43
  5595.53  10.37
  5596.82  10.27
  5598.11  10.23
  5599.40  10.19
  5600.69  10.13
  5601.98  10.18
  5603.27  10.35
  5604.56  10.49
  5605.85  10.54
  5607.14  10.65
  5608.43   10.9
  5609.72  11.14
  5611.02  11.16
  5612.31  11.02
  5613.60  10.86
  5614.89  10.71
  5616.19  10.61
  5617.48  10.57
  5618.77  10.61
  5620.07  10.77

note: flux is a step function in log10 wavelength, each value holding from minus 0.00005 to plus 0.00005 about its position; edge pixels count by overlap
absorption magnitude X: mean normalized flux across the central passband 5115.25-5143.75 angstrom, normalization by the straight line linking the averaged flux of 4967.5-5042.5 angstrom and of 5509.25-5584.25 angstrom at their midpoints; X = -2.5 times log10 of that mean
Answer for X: 0.13 mag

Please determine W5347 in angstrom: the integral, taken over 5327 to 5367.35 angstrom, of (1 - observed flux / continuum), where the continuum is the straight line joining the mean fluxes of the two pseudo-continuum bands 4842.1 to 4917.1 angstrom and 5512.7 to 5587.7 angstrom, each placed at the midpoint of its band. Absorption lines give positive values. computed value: 1.0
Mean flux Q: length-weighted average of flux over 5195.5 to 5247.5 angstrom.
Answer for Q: 10.1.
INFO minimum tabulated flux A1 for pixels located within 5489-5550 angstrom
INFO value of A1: 10.02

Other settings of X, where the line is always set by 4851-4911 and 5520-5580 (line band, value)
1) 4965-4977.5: 0.133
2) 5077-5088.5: 0.135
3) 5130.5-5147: 0.136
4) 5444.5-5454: 0.034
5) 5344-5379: 0.064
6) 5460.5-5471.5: 0.055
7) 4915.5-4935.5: 0.174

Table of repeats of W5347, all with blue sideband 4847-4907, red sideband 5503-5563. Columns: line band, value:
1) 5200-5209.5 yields 1.0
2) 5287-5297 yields 0.3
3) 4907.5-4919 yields 1.5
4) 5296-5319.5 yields 0.9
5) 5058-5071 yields 1.1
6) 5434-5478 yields 0.7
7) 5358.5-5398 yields 2.4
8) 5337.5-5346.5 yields 0.2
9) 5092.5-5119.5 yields 3.3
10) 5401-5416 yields 0.6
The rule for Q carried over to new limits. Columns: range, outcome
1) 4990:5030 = 12.8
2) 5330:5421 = 10.3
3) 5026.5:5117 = 10.1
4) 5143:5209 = 9.97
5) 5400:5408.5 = 10.5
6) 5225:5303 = 10.2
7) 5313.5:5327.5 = 10.8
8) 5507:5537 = 10.6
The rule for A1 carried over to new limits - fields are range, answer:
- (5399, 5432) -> 9.453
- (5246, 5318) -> 9.605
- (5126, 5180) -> 8.895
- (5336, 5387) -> 9.782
